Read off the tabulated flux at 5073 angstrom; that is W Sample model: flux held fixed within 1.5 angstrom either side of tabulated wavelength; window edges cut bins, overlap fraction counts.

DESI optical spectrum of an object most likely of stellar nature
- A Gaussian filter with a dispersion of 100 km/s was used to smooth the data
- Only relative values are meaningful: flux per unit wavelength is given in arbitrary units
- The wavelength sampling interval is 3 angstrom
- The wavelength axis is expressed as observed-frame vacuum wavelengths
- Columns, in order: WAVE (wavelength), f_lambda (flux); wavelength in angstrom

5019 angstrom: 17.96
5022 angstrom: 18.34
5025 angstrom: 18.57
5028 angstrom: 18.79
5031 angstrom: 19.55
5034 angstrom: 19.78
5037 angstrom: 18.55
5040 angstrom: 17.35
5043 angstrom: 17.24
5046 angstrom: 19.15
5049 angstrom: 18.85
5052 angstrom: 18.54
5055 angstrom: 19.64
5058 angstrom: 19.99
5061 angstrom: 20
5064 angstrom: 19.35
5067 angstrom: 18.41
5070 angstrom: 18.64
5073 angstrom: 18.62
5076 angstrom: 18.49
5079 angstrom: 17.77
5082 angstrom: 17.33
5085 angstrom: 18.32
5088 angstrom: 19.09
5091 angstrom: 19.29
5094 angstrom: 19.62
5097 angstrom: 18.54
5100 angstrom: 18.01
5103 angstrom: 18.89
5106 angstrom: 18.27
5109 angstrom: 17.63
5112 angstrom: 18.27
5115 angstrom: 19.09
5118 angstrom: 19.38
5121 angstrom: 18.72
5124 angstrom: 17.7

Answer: 18.62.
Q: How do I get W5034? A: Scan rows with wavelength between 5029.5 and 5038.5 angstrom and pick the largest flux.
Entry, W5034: 19.78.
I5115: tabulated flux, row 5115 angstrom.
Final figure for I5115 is 19.09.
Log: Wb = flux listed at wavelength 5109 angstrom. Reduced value 17.63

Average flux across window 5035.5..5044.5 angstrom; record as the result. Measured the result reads 17.7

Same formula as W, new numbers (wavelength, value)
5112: 18.27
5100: 18.01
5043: 17.24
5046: 19.15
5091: 19.29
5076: 18.49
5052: 18.54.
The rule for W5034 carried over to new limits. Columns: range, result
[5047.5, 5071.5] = 20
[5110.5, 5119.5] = 19.38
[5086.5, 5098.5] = 19.62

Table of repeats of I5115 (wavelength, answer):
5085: 18.32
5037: 18.55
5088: 19.09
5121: 18.72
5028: 18.79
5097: 18.54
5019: 17.96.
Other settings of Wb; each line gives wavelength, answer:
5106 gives 18.27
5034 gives 19.78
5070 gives 18.64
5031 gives 19.55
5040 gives 17.35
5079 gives 17.77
